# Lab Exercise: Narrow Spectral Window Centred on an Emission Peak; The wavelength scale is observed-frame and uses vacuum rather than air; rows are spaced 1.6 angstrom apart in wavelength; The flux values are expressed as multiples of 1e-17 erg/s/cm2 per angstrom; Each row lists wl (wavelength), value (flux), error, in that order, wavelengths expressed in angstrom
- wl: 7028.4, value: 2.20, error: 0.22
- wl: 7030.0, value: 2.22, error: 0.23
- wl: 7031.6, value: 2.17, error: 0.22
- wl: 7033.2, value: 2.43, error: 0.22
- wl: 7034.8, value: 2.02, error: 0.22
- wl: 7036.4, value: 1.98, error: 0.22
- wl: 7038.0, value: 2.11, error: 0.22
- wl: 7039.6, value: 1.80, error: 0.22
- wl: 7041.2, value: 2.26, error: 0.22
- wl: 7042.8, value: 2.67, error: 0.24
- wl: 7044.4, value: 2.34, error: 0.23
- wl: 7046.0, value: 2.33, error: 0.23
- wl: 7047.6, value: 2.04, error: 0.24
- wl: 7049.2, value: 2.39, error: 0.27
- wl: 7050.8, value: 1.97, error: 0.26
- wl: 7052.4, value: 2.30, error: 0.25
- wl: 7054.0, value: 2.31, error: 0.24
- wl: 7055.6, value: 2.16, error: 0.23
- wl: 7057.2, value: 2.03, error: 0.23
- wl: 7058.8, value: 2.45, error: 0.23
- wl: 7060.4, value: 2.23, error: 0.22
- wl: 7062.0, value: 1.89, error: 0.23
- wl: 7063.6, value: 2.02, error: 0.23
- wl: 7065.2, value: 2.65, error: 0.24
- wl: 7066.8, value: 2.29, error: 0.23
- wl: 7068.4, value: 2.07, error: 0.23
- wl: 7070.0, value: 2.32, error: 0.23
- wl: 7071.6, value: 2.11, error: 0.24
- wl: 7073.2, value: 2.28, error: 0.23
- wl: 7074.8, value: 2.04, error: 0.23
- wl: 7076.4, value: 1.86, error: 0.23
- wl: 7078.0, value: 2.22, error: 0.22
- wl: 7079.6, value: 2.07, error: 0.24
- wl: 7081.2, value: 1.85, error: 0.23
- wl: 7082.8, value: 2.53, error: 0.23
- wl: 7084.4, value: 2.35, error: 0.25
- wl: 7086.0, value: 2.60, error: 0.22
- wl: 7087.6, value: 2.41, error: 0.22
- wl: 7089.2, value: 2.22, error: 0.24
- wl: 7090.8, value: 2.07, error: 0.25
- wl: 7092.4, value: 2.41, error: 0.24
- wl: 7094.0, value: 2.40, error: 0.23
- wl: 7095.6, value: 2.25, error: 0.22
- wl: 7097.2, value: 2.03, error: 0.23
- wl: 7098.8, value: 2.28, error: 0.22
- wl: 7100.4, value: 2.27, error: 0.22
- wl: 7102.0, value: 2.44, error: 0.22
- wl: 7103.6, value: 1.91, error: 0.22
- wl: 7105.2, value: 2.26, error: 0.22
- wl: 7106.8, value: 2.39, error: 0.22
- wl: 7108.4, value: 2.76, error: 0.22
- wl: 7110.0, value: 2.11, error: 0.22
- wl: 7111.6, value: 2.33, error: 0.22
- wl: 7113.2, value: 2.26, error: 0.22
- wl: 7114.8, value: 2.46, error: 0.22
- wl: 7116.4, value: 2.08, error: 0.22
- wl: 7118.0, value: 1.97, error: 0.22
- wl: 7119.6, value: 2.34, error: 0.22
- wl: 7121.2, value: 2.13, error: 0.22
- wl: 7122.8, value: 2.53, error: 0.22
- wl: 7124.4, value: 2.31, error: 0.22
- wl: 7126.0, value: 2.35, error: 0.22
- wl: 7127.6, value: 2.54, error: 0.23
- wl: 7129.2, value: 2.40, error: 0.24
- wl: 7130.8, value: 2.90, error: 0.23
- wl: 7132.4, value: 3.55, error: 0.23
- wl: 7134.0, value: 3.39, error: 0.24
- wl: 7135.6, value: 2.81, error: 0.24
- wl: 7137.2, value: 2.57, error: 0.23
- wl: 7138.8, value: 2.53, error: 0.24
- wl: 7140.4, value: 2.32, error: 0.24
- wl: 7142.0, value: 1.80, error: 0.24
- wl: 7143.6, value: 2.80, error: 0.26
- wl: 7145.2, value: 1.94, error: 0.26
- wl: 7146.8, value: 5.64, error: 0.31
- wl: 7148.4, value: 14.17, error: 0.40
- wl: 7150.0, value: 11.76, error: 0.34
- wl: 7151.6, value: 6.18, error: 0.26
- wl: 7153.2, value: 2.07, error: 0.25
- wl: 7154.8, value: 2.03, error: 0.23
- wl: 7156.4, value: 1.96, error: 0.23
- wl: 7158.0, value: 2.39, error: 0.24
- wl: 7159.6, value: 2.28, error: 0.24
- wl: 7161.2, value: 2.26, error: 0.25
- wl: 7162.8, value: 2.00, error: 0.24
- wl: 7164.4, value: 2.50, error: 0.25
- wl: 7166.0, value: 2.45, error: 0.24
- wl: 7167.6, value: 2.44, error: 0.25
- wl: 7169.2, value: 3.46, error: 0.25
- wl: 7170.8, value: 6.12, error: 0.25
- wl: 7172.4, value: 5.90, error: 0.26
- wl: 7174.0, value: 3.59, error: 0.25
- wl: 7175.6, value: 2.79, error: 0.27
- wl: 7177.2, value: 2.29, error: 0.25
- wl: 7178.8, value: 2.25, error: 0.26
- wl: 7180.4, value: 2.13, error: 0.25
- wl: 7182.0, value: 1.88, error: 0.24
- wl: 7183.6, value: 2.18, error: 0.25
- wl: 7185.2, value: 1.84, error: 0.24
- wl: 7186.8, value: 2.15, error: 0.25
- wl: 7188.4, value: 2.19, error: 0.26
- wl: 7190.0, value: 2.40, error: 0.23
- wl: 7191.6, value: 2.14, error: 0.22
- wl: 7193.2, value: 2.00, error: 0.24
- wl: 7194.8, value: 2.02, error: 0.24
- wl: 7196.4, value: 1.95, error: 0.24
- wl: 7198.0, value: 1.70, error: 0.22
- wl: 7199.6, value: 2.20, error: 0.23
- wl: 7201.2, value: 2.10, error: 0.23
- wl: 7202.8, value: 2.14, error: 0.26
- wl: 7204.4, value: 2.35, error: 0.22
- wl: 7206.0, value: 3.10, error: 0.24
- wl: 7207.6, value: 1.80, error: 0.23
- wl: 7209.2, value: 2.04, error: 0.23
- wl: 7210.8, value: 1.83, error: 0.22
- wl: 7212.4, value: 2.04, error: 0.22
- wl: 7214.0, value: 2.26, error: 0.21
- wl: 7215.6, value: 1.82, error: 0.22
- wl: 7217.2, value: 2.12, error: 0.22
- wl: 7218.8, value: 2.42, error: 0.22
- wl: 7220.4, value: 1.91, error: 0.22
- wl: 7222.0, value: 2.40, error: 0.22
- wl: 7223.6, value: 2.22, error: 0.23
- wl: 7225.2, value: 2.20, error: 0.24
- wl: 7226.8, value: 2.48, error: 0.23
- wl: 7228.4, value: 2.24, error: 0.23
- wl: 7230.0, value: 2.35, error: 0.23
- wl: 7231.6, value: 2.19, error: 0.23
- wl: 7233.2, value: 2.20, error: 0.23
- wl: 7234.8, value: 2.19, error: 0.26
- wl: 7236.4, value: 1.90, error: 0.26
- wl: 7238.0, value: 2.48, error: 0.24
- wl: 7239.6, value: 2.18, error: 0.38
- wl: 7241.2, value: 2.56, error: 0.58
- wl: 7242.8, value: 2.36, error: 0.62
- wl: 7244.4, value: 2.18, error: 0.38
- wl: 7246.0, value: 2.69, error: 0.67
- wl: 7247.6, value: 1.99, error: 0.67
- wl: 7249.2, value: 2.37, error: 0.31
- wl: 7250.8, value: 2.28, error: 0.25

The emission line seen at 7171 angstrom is [N II]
